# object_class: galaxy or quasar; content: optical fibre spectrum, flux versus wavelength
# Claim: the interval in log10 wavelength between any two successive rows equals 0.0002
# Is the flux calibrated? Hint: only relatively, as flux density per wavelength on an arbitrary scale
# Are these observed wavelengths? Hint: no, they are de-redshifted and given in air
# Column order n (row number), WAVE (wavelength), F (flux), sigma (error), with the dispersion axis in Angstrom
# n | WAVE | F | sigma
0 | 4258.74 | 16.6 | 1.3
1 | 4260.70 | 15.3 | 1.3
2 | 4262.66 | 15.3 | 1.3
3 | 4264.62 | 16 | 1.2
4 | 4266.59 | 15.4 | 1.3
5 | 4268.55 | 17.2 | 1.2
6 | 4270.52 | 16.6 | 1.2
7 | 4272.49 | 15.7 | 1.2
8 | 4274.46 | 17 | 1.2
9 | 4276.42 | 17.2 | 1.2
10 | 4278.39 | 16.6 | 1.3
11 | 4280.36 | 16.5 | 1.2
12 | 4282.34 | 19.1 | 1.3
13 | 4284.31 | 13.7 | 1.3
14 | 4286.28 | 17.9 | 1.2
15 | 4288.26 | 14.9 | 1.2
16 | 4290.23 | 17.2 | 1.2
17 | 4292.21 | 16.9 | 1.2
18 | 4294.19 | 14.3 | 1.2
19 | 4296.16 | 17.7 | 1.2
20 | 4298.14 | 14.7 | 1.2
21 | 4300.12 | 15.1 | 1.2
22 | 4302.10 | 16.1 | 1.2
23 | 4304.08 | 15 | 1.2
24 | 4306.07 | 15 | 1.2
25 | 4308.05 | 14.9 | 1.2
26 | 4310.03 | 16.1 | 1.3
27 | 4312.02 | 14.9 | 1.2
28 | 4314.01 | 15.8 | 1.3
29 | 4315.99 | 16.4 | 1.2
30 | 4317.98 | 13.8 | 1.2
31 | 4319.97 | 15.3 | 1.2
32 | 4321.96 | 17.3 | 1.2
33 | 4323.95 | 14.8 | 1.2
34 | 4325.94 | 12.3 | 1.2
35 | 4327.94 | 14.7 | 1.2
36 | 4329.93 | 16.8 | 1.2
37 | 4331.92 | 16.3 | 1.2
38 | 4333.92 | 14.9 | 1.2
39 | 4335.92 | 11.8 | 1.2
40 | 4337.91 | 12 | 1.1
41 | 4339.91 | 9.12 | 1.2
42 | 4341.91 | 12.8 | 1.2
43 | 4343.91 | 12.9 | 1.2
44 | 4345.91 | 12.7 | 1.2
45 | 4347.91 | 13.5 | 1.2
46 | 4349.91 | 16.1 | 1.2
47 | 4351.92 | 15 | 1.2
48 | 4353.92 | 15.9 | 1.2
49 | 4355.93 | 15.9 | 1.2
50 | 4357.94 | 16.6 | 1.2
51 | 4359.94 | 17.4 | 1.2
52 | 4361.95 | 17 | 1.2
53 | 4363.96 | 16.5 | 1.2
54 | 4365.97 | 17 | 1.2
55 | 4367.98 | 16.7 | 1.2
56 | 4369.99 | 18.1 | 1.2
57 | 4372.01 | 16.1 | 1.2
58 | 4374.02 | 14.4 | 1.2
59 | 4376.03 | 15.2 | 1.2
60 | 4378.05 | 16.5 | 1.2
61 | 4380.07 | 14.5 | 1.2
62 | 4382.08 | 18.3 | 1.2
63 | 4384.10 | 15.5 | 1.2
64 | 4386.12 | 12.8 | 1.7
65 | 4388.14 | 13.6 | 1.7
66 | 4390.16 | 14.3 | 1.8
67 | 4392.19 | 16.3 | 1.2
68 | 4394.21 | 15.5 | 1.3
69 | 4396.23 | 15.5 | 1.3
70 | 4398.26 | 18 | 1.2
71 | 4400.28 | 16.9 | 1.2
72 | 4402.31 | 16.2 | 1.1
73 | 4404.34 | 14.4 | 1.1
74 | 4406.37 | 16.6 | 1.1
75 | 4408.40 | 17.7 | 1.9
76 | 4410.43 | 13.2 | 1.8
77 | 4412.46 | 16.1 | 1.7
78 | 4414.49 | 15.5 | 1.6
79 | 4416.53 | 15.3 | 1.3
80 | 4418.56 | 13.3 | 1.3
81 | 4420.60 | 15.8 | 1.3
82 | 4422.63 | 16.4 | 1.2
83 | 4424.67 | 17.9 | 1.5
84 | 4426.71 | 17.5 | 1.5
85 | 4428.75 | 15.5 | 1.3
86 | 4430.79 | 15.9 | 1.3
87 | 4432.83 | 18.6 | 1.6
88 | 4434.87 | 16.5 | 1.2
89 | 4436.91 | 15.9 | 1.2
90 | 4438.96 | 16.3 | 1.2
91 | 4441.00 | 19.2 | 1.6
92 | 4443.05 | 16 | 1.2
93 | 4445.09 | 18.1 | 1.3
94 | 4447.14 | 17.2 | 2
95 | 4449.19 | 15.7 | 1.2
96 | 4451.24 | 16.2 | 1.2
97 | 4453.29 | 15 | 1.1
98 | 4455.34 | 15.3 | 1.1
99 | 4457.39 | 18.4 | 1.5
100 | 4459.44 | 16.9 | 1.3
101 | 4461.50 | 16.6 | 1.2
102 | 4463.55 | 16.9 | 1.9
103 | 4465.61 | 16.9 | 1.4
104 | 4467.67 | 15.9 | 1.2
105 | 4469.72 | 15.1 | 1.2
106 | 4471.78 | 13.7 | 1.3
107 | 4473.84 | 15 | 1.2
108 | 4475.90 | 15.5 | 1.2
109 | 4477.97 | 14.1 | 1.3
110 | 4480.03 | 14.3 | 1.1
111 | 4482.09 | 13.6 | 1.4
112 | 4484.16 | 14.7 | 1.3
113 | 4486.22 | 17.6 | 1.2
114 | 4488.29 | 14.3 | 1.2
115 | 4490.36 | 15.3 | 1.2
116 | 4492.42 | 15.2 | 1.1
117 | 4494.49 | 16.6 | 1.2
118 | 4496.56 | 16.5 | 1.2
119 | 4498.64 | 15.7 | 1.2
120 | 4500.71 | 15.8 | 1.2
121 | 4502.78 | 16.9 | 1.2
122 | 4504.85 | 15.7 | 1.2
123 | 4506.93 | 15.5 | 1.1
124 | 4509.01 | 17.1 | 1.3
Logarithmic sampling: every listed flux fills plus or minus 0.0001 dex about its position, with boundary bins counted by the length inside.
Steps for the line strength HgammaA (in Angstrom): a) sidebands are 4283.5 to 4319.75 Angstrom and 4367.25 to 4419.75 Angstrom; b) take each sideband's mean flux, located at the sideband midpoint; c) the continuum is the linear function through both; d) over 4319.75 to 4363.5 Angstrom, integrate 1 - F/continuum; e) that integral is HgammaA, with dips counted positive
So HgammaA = 2.8 Angstrom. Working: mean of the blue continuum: 15.6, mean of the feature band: 14.6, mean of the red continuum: 15.6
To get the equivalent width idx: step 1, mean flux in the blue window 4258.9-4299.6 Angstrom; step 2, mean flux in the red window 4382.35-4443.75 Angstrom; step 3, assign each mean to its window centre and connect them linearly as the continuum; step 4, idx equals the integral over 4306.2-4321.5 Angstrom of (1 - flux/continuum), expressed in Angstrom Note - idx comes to 0.8 Angstrom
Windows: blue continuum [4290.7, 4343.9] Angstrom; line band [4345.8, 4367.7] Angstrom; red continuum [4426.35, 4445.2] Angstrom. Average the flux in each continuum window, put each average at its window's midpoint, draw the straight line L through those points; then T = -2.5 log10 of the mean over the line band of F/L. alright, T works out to -0.031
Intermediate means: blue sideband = 14.8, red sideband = 16.9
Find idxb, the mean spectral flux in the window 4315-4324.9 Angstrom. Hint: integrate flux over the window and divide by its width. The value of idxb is 15.5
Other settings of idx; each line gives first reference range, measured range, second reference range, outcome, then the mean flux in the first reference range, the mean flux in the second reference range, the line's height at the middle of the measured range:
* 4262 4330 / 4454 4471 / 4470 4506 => -1.2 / 15.8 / 15.3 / 15.4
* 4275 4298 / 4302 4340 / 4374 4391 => 2.9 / 16.5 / 15.1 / 16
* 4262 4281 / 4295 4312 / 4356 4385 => 0.9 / 16.4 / 16.4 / 16.4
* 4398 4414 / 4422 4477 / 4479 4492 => -3.5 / 16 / 15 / 15.5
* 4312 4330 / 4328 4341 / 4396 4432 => 1.4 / 15.1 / 16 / 15.3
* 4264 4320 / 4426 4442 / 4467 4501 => -1.6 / 16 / 15.2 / 15.4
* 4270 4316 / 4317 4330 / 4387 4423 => 0.8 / 16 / 15.6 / 15.9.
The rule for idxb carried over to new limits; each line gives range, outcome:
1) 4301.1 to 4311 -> 15.4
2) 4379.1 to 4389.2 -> 14.9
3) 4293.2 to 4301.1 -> 15.5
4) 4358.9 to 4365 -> 17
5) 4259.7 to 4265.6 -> 15.6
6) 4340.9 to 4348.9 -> 13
